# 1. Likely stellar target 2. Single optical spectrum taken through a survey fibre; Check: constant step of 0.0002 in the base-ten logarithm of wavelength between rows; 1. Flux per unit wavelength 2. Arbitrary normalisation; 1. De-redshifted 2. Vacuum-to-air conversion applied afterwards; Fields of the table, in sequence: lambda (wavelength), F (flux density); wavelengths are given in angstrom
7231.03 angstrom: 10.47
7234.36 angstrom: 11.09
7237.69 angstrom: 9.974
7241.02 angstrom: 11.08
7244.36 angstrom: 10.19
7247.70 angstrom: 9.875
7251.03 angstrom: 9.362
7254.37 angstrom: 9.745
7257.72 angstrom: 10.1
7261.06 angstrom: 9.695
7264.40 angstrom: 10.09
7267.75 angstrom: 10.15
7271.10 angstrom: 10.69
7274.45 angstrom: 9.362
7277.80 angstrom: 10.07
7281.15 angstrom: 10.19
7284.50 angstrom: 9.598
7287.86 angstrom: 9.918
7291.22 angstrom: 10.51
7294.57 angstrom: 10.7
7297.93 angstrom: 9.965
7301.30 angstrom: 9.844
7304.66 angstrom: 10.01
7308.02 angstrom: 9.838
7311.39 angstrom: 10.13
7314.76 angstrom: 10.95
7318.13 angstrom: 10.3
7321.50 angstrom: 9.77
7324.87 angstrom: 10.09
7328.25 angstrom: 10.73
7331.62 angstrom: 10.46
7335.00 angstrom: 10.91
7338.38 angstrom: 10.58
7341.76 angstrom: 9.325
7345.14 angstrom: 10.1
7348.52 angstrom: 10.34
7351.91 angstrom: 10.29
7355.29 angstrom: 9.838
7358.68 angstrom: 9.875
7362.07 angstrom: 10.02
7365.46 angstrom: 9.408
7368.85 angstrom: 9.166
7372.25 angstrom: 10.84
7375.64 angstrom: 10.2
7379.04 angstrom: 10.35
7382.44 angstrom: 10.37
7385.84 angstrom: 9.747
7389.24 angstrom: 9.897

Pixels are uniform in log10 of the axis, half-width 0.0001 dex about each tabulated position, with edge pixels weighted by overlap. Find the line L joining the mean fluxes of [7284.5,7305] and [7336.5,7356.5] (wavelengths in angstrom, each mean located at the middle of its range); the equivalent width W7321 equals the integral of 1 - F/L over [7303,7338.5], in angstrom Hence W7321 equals -0.8 angstrom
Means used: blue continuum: 10.1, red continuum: 10.1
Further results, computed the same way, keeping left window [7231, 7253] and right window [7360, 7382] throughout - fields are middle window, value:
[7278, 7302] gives 0.2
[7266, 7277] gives 0.2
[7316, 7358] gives -0.6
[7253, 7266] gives 0.4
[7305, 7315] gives 0.0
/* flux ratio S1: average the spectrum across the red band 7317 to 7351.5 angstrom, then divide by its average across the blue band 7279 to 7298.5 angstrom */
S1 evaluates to 1.01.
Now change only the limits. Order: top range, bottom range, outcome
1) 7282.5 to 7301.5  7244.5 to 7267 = 1.03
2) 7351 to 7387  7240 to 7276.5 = 1.00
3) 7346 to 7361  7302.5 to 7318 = 0.99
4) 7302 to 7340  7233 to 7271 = 1.02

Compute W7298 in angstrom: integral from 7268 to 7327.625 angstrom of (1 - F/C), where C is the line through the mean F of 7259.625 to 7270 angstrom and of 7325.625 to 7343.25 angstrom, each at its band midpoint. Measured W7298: 0.4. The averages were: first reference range 10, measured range 10.1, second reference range 10.4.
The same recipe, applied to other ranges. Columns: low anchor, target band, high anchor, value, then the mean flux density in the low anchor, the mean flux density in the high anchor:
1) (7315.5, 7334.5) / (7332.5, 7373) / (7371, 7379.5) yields 1.41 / 10.3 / 10.5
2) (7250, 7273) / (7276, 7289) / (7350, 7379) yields 0.06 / 9.98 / 9.98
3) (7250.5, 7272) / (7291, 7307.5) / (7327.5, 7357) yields -0.06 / 9.98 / 10.3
